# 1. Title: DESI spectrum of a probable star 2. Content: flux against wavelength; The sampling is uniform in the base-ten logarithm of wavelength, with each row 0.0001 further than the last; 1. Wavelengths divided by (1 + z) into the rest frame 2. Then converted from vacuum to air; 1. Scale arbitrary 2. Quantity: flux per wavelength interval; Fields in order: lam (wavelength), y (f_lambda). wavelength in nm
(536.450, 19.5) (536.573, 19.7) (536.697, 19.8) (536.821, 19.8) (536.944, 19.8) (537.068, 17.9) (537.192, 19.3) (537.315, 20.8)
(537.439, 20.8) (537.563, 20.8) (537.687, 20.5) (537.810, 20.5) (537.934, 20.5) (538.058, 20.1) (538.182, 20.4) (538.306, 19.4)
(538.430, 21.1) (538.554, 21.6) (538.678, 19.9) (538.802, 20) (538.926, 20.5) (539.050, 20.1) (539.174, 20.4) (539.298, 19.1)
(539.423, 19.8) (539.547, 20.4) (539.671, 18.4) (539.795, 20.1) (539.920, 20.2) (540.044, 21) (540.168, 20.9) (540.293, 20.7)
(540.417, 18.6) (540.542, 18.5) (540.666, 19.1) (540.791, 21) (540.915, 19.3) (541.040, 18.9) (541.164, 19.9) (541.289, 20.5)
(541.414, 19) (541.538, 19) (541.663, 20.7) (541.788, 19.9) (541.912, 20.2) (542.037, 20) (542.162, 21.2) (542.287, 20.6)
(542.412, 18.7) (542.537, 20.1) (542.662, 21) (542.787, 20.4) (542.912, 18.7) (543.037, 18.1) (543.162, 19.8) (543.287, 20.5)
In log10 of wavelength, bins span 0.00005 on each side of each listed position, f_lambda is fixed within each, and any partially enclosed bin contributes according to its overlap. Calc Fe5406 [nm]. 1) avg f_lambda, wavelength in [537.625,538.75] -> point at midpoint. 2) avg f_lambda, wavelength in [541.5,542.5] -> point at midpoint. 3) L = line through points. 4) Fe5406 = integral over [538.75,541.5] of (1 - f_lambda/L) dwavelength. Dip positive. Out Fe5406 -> 0.057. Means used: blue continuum 20.4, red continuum 20.1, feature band 19.8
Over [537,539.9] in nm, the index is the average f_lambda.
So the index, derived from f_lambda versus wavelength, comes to 20.1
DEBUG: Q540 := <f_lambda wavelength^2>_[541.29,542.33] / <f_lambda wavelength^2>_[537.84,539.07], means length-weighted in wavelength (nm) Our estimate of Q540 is 1.0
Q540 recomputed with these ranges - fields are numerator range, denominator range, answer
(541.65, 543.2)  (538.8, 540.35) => 1.00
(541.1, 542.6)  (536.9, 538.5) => 1.01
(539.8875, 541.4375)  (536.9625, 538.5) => 0.99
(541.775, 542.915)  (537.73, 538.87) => 1.00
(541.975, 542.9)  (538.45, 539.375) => 1.01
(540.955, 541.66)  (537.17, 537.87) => 0.97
